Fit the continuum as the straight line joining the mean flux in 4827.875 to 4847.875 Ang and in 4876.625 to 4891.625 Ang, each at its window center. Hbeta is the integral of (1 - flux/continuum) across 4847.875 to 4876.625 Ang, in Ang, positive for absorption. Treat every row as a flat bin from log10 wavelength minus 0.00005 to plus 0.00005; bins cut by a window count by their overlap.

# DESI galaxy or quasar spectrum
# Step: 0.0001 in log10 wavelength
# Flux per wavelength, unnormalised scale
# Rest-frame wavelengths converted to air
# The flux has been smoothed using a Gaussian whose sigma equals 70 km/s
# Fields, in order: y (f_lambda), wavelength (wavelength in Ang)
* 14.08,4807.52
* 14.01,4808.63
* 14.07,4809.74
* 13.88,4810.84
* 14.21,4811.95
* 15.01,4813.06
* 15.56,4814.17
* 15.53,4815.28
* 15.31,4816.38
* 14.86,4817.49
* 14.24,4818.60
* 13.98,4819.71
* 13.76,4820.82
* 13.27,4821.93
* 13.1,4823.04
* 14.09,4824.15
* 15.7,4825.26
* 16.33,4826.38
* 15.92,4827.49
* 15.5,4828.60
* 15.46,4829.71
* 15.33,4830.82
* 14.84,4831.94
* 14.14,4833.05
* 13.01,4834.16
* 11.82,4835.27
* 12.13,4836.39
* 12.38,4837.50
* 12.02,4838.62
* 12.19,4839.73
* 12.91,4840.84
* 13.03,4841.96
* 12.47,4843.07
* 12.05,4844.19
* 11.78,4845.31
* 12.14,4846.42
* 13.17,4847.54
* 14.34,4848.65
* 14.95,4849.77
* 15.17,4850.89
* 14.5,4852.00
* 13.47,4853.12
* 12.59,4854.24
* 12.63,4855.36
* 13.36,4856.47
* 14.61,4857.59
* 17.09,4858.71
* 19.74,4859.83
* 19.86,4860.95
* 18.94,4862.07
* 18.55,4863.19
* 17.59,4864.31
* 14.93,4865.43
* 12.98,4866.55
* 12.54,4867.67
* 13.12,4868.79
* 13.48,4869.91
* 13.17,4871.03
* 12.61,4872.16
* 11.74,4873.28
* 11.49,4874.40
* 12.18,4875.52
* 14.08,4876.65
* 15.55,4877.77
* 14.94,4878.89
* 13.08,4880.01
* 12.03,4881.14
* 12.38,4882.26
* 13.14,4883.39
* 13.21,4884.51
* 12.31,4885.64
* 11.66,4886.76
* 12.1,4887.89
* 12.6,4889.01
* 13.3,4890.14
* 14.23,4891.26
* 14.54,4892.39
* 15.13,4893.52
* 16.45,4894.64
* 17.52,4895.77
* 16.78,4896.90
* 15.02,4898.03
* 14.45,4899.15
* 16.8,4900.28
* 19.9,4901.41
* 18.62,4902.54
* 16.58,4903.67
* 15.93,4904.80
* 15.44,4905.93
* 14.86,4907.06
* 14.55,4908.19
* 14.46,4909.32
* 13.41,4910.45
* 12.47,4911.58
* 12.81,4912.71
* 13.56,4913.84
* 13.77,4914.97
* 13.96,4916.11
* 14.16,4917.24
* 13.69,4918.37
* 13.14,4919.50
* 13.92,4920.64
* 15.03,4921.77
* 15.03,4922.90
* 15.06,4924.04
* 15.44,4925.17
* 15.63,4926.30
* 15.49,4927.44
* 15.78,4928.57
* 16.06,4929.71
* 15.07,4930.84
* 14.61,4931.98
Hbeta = -3.2 Ang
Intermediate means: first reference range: 13.2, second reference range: 13.1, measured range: 14.6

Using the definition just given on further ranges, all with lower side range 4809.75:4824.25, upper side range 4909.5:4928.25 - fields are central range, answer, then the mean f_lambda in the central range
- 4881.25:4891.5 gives 1.12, 12.7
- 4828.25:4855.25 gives 1.83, 13.4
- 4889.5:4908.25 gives -2.22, 15.9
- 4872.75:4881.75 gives 0.71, 13.1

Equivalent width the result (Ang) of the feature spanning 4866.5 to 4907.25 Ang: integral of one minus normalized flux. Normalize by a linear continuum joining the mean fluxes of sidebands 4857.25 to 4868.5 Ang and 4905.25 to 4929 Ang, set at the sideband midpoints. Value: 3.5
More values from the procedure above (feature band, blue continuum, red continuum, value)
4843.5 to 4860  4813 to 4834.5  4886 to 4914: 1.0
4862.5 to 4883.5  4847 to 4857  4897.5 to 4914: 1.0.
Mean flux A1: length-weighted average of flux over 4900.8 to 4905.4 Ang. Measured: 17.7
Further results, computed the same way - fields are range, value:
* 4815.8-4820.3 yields 14.6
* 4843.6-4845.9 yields 11.9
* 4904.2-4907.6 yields 15.4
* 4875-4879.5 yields 14.2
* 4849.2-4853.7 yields 14.5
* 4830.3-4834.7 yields 14.3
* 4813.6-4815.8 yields 15.5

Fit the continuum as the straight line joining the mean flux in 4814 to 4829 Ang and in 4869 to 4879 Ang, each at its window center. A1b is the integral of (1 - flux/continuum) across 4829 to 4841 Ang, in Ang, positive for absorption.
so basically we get 0.9 Ang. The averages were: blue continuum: 14.8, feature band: 13.3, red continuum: 13.2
